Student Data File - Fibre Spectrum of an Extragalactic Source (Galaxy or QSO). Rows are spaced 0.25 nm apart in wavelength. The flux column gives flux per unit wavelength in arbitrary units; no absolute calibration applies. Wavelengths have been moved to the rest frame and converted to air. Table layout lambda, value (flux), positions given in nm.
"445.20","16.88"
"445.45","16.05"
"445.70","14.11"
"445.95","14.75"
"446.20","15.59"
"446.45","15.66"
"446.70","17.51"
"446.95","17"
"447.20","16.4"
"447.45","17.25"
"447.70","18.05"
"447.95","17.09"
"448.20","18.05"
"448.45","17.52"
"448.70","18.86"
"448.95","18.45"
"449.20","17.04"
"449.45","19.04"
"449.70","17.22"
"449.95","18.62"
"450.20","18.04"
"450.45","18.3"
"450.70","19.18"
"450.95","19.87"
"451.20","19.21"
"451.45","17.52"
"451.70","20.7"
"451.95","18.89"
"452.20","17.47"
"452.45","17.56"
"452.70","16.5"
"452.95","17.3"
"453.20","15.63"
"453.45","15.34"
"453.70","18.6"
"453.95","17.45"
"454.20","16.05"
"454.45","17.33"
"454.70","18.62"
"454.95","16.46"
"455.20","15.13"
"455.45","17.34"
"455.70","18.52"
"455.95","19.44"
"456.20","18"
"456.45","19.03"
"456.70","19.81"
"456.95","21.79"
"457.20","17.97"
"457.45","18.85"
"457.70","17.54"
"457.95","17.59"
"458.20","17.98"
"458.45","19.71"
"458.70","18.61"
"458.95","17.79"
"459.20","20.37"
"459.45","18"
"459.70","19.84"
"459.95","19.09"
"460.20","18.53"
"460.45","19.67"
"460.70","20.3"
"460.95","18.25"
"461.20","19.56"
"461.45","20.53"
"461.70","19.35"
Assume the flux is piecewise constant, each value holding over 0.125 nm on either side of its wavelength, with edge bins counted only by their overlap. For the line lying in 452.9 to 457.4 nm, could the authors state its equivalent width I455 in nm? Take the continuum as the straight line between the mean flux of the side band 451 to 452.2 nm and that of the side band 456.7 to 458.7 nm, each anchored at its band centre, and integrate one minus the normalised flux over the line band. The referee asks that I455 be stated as 0.26 nm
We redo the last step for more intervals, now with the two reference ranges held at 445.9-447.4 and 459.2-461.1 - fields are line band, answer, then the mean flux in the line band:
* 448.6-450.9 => -0.191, 18.4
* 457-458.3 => 0.031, 18.2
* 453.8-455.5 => 0.102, 16.9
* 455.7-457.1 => -0.084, 19.5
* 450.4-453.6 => -0.100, 18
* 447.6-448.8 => -0.092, 17.9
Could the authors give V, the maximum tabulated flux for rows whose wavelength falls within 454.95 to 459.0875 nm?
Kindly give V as 21.79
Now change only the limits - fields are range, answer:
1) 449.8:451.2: 19.87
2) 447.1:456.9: 20.7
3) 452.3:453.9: 18.6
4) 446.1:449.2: 18.86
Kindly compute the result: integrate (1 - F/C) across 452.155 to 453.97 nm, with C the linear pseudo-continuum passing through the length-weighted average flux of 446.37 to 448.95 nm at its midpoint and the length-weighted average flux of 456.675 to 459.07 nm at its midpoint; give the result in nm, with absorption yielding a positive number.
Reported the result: 0.12 nm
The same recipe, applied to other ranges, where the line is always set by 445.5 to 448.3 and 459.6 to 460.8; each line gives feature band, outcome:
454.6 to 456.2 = 0.07 nm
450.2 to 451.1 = -0.09 nm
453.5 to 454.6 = 0.05 nm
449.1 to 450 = -0.05 nm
